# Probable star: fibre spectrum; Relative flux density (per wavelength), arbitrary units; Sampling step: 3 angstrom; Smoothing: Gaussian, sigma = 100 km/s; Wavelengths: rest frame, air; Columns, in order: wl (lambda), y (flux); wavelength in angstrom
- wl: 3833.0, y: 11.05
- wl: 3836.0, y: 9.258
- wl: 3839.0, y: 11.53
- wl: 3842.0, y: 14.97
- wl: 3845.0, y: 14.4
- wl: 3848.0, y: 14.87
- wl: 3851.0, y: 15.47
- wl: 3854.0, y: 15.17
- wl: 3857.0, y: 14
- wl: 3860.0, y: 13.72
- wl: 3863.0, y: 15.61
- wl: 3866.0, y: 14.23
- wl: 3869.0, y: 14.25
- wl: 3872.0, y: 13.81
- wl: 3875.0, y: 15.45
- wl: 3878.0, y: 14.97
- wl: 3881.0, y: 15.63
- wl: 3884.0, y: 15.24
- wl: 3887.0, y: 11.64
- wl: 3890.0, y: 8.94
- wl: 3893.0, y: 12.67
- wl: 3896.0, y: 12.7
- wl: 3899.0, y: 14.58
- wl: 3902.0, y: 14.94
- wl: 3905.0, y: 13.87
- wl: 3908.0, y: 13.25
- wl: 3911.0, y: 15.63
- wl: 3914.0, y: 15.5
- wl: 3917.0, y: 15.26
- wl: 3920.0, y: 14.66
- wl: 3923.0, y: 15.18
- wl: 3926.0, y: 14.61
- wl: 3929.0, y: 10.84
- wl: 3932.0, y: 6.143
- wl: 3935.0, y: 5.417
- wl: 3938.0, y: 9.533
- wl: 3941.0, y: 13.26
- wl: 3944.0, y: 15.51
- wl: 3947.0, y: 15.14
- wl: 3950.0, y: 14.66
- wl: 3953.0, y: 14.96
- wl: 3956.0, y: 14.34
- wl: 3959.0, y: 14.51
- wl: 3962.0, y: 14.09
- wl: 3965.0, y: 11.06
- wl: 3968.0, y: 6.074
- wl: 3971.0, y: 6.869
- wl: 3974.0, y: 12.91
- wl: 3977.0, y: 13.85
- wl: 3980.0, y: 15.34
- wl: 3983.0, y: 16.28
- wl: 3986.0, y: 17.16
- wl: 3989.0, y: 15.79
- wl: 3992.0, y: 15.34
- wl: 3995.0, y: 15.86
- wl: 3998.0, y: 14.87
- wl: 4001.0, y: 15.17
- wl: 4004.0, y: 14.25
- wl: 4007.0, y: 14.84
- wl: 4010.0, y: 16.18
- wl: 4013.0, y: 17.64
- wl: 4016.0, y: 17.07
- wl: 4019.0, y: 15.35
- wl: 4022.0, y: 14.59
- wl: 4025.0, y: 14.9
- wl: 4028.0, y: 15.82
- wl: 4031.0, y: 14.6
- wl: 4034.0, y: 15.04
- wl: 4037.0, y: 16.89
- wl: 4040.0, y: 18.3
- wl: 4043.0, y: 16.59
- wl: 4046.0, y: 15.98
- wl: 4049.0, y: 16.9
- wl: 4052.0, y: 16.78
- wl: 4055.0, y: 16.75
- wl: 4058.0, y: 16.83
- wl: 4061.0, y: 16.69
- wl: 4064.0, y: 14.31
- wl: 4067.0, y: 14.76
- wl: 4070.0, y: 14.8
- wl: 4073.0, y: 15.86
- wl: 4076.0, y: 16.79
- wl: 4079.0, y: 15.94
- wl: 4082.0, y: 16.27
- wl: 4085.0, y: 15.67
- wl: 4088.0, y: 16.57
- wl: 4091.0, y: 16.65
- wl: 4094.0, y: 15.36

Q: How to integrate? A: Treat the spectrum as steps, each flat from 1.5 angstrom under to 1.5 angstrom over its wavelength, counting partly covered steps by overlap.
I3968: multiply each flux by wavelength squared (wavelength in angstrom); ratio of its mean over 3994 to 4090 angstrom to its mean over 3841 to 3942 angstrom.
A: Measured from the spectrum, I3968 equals 1.27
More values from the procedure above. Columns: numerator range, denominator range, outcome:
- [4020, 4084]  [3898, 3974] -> 1.32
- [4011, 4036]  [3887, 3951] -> 1.28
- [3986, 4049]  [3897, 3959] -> 1.24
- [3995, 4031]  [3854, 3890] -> 1.17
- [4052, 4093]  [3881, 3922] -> 1.26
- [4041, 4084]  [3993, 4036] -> 1.07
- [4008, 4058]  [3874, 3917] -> 1.25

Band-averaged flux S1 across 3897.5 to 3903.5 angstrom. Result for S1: 14.8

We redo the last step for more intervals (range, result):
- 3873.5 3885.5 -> 15.3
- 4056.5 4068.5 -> 15.6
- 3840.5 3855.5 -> 15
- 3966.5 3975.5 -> 8.62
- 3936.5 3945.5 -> 12.8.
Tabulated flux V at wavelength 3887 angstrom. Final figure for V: 11.64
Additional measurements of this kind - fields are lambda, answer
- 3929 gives 10.84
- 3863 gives 15.61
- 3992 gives 15.34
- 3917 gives 15.26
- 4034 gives 15.04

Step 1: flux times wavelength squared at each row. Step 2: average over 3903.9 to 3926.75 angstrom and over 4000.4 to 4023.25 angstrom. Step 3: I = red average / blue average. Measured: 1.11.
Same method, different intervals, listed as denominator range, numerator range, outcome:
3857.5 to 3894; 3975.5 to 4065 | 1.23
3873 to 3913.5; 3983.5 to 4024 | 1.20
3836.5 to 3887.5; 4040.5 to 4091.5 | 1.25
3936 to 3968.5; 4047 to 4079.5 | 1.29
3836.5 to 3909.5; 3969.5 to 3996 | 1.09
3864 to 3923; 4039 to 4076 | 1.25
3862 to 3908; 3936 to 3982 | 0.96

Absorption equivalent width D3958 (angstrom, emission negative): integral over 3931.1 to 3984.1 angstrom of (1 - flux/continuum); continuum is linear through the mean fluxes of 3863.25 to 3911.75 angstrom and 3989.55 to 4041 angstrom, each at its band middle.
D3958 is 9.3 angstrom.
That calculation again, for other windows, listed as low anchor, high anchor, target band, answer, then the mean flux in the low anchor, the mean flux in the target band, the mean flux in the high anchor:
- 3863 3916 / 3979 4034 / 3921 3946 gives 5.40 angstrom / 14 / 11.5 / 15.6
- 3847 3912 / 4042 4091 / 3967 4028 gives 3.04 angstrom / 14.1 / 14.6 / 16.1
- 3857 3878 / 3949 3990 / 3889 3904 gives 1.32 angstrom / 14.5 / 12.9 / 13.4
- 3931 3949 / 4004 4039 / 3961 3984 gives 1.84 angstrom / 11.1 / 11.9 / 15.7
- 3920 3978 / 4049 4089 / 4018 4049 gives -2.07 angstrom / 12.1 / 15.9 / 16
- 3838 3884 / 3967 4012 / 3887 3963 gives 6.42 angstrom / 14.6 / 13.2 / 14.2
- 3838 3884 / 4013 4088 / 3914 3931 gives 1.19 angstrom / 14.6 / 14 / 16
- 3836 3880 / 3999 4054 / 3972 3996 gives 0.62 angstrom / 14.3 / 15.1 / 15.9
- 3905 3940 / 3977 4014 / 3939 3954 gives -1.14 angstrom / 12.4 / 14.5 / 15.6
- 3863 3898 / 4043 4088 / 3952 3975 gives 4.65 angstrom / 13.7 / 11.8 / 16.1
